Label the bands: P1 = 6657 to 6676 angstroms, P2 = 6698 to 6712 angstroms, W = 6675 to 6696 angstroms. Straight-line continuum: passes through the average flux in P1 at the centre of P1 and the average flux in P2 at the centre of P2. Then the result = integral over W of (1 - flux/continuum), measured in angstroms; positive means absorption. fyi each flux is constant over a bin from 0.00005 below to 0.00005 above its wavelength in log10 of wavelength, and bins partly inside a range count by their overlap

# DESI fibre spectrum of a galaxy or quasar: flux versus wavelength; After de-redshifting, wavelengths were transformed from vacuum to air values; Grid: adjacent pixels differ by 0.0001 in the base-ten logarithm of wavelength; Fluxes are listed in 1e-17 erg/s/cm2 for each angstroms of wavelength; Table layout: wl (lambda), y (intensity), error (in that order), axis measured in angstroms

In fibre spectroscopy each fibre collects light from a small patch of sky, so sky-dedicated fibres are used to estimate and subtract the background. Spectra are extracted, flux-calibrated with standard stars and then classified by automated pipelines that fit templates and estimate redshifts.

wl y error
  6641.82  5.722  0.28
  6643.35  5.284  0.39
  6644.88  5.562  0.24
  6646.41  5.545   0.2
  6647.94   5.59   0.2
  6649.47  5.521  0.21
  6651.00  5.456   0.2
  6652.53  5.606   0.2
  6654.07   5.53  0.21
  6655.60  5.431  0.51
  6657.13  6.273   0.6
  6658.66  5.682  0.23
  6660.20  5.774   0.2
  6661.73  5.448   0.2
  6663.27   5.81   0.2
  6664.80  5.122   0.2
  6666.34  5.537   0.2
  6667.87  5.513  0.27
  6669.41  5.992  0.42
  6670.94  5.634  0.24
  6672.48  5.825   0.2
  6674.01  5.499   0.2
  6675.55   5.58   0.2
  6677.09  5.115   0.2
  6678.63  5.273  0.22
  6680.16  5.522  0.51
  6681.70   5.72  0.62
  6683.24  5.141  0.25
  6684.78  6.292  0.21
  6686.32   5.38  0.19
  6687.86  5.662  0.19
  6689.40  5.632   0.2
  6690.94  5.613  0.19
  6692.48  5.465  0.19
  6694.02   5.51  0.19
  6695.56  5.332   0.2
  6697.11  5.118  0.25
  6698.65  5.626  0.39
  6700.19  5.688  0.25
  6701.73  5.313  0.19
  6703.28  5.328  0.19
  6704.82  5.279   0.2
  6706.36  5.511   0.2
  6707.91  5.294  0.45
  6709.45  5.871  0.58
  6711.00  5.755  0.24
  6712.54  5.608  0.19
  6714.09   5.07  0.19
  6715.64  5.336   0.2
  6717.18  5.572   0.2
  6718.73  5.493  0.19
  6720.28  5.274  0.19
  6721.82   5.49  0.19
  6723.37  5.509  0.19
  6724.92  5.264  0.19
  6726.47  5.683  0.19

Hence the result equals 0.3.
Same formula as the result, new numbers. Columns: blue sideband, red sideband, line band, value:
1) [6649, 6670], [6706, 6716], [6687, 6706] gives 0.2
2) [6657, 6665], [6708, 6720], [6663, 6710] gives 0.6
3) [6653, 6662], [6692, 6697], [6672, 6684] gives 0.2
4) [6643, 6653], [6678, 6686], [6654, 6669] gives -0.2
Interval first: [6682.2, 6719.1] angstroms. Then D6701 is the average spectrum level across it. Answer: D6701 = 5.5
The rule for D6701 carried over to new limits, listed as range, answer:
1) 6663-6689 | 5.56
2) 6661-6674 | 5.61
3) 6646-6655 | 5.54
